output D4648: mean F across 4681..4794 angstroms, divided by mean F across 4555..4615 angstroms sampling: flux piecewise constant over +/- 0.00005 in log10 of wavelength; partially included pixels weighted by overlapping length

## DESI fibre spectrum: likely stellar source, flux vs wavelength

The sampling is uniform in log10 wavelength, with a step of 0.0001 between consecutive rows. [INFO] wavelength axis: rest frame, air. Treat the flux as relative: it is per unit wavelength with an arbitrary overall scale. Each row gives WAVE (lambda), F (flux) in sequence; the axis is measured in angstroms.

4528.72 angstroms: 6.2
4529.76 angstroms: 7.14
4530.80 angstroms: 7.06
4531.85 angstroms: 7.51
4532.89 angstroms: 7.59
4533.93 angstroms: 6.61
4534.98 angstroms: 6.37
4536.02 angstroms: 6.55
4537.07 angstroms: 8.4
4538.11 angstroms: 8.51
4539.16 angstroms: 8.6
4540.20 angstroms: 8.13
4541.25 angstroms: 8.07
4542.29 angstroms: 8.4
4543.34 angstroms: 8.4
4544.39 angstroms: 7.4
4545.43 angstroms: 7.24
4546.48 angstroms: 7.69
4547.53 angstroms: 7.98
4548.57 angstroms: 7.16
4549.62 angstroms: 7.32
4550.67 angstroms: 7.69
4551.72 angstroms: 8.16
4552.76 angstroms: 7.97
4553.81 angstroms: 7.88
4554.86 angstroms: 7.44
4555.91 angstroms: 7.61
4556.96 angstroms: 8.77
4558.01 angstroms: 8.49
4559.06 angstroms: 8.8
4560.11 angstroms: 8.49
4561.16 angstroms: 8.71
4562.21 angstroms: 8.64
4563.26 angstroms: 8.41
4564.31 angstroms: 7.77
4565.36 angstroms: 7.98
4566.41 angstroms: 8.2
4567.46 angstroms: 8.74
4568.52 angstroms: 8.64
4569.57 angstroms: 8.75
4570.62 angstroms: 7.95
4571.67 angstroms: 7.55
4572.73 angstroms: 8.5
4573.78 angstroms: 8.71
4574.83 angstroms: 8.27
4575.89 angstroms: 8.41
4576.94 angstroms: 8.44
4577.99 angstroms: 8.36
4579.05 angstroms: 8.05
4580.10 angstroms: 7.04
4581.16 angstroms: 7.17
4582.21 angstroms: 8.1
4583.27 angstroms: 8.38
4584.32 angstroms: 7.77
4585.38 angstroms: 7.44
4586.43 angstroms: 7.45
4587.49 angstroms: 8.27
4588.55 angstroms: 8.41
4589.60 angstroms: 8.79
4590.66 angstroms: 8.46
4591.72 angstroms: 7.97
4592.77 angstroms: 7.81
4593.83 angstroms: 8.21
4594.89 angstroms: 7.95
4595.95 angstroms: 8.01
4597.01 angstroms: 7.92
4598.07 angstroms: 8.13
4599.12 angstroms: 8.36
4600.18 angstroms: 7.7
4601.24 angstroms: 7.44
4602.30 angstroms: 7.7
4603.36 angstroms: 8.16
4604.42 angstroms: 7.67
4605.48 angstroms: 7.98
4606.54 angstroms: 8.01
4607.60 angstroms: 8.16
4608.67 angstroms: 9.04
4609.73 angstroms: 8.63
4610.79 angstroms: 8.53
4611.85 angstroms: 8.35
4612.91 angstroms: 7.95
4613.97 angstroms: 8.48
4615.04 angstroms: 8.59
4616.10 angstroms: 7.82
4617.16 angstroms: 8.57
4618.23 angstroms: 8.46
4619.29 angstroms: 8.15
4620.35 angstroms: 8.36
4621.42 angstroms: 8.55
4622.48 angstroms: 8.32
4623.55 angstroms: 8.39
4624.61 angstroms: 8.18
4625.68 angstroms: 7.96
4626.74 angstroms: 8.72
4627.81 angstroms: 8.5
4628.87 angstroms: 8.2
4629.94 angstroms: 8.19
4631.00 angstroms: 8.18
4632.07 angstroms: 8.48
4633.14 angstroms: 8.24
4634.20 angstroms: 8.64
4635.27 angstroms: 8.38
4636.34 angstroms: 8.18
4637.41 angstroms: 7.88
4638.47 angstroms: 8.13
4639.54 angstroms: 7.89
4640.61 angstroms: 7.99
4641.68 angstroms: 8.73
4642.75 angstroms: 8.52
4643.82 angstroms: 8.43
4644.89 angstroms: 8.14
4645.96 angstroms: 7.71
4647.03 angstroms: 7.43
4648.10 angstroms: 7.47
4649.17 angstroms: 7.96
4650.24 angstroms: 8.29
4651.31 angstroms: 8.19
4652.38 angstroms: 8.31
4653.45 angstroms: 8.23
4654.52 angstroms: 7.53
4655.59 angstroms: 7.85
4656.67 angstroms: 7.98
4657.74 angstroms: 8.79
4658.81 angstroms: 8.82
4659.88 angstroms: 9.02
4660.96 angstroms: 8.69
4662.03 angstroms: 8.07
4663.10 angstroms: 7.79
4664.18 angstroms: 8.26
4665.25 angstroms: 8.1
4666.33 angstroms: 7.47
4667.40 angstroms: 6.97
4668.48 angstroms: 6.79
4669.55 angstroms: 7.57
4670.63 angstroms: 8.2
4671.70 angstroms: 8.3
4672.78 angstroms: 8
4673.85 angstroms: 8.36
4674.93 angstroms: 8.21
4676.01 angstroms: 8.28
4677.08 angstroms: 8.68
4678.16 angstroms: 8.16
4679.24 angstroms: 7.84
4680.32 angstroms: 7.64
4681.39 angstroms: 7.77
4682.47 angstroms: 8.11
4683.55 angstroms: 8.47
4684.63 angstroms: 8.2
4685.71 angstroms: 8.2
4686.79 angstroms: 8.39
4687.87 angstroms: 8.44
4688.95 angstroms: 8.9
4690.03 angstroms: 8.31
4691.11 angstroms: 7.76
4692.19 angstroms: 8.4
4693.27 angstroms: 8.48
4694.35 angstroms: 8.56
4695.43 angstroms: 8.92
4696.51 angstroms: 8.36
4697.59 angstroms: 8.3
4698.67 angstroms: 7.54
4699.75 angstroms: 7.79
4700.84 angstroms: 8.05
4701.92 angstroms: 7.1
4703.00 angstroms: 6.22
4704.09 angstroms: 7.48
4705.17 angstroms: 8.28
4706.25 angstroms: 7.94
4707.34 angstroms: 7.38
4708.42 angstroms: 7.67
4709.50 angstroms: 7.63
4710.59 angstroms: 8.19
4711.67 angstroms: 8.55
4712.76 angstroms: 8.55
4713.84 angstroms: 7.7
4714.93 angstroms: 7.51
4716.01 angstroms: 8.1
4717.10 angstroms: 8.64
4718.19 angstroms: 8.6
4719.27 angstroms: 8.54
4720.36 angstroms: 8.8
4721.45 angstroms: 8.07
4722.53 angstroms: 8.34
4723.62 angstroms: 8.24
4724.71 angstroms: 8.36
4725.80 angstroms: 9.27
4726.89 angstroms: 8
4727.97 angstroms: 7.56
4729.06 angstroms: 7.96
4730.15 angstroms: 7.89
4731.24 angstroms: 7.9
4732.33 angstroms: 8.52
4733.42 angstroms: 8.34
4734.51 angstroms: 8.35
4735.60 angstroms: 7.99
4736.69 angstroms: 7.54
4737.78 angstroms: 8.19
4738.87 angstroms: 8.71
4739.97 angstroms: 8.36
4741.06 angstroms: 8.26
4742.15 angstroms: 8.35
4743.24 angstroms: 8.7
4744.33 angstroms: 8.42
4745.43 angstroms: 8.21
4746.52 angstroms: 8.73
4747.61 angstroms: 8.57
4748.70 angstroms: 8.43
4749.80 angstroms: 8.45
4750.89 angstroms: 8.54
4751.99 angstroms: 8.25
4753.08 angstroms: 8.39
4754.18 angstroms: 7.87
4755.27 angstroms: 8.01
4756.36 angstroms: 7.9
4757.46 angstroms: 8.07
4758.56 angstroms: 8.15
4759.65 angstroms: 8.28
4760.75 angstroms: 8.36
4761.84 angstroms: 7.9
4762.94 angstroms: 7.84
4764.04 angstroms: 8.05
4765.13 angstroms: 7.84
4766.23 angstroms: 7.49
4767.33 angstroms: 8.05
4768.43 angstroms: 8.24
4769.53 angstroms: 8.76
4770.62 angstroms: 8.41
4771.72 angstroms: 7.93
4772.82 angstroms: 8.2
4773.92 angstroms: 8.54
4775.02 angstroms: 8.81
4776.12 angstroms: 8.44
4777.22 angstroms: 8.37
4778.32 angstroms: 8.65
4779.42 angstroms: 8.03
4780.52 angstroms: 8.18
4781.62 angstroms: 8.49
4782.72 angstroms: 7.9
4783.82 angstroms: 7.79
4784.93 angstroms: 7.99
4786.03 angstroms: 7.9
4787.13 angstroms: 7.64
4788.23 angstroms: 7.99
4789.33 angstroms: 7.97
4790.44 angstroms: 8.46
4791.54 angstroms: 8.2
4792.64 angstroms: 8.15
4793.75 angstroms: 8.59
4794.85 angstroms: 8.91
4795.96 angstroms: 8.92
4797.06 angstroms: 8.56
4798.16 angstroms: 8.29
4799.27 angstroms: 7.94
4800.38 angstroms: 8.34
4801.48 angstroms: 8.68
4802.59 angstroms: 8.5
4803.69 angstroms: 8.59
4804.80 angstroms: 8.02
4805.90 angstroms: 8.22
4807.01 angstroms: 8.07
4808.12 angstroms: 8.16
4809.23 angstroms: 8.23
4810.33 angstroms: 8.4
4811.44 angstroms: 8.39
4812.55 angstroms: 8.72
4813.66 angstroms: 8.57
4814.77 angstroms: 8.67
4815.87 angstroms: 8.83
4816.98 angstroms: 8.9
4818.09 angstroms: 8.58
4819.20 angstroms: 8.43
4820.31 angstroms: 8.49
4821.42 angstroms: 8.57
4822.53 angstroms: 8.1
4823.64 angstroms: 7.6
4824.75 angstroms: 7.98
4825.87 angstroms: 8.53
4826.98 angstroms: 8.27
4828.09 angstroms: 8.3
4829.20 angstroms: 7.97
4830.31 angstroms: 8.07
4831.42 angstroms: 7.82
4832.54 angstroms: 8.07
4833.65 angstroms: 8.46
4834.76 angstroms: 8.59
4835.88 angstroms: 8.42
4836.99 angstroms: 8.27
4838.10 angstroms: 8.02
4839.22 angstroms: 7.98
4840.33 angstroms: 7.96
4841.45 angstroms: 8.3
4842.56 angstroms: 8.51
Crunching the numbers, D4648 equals 1.0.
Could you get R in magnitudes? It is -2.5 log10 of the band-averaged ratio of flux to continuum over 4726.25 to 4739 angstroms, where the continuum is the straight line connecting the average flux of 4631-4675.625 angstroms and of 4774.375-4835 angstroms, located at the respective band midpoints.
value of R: 0.02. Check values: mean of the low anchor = 8.1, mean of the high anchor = 8.31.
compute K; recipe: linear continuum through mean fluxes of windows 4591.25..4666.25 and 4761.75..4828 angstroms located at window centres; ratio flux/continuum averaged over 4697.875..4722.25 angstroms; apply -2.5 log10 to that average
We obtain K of 0.04 mag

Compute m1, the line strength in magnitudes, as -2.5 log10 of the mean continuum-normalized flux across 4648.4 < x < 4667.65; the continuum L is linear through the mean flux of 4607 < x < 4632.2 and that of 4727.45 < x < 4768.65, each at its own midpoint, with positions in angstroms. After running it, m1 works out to 0.022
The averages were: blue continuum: 8.36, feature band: 8.14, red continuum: 8.17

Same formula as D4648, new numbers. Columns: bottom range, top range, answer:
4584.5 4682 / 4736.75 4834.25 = 1.02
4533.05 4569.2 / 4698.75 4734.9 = 1.01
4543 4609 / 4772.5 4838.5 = 1.03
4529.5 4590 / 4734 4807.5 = 1.03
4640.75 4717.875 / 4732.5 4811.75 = 1.02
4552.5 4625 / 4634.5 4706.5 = 0.99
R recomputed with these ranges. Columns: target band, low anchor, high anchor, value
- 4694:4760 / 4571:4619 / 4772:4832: 0.01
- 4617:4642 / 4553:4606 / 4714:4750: -0.02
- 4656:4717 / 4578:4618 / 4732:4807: 0.01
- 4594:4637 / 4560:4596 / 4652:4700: -0.01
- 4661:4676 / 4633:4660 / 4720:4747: 0.04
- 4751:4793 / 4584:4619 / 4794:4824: 0.03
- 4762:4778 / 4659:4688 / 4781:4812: 0.00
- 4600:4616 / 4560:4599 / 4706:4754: 0.00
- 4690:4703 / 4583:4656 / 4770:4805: 0.02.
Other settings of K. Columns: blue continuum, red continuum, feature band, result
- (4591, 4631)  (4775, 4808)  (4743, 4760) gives -0.01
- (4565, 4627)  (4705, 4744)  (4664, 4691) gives 0.02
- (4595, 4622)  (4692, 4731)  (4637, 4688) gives 0.01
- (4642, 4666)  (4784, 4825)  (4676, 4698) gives -0.01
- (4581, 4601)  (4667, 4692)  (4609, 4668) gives -0.02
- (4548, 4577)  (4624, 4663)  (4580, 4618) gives 0.02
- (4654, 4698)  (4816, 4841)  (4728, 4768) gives 0.00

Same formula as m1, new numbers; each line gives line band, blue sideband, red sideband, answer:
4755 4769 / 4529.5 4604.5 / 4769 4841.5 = 0.031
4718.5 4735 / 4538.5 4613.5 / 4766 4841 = -0.008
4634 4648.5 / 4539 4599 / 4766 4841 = 0.007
